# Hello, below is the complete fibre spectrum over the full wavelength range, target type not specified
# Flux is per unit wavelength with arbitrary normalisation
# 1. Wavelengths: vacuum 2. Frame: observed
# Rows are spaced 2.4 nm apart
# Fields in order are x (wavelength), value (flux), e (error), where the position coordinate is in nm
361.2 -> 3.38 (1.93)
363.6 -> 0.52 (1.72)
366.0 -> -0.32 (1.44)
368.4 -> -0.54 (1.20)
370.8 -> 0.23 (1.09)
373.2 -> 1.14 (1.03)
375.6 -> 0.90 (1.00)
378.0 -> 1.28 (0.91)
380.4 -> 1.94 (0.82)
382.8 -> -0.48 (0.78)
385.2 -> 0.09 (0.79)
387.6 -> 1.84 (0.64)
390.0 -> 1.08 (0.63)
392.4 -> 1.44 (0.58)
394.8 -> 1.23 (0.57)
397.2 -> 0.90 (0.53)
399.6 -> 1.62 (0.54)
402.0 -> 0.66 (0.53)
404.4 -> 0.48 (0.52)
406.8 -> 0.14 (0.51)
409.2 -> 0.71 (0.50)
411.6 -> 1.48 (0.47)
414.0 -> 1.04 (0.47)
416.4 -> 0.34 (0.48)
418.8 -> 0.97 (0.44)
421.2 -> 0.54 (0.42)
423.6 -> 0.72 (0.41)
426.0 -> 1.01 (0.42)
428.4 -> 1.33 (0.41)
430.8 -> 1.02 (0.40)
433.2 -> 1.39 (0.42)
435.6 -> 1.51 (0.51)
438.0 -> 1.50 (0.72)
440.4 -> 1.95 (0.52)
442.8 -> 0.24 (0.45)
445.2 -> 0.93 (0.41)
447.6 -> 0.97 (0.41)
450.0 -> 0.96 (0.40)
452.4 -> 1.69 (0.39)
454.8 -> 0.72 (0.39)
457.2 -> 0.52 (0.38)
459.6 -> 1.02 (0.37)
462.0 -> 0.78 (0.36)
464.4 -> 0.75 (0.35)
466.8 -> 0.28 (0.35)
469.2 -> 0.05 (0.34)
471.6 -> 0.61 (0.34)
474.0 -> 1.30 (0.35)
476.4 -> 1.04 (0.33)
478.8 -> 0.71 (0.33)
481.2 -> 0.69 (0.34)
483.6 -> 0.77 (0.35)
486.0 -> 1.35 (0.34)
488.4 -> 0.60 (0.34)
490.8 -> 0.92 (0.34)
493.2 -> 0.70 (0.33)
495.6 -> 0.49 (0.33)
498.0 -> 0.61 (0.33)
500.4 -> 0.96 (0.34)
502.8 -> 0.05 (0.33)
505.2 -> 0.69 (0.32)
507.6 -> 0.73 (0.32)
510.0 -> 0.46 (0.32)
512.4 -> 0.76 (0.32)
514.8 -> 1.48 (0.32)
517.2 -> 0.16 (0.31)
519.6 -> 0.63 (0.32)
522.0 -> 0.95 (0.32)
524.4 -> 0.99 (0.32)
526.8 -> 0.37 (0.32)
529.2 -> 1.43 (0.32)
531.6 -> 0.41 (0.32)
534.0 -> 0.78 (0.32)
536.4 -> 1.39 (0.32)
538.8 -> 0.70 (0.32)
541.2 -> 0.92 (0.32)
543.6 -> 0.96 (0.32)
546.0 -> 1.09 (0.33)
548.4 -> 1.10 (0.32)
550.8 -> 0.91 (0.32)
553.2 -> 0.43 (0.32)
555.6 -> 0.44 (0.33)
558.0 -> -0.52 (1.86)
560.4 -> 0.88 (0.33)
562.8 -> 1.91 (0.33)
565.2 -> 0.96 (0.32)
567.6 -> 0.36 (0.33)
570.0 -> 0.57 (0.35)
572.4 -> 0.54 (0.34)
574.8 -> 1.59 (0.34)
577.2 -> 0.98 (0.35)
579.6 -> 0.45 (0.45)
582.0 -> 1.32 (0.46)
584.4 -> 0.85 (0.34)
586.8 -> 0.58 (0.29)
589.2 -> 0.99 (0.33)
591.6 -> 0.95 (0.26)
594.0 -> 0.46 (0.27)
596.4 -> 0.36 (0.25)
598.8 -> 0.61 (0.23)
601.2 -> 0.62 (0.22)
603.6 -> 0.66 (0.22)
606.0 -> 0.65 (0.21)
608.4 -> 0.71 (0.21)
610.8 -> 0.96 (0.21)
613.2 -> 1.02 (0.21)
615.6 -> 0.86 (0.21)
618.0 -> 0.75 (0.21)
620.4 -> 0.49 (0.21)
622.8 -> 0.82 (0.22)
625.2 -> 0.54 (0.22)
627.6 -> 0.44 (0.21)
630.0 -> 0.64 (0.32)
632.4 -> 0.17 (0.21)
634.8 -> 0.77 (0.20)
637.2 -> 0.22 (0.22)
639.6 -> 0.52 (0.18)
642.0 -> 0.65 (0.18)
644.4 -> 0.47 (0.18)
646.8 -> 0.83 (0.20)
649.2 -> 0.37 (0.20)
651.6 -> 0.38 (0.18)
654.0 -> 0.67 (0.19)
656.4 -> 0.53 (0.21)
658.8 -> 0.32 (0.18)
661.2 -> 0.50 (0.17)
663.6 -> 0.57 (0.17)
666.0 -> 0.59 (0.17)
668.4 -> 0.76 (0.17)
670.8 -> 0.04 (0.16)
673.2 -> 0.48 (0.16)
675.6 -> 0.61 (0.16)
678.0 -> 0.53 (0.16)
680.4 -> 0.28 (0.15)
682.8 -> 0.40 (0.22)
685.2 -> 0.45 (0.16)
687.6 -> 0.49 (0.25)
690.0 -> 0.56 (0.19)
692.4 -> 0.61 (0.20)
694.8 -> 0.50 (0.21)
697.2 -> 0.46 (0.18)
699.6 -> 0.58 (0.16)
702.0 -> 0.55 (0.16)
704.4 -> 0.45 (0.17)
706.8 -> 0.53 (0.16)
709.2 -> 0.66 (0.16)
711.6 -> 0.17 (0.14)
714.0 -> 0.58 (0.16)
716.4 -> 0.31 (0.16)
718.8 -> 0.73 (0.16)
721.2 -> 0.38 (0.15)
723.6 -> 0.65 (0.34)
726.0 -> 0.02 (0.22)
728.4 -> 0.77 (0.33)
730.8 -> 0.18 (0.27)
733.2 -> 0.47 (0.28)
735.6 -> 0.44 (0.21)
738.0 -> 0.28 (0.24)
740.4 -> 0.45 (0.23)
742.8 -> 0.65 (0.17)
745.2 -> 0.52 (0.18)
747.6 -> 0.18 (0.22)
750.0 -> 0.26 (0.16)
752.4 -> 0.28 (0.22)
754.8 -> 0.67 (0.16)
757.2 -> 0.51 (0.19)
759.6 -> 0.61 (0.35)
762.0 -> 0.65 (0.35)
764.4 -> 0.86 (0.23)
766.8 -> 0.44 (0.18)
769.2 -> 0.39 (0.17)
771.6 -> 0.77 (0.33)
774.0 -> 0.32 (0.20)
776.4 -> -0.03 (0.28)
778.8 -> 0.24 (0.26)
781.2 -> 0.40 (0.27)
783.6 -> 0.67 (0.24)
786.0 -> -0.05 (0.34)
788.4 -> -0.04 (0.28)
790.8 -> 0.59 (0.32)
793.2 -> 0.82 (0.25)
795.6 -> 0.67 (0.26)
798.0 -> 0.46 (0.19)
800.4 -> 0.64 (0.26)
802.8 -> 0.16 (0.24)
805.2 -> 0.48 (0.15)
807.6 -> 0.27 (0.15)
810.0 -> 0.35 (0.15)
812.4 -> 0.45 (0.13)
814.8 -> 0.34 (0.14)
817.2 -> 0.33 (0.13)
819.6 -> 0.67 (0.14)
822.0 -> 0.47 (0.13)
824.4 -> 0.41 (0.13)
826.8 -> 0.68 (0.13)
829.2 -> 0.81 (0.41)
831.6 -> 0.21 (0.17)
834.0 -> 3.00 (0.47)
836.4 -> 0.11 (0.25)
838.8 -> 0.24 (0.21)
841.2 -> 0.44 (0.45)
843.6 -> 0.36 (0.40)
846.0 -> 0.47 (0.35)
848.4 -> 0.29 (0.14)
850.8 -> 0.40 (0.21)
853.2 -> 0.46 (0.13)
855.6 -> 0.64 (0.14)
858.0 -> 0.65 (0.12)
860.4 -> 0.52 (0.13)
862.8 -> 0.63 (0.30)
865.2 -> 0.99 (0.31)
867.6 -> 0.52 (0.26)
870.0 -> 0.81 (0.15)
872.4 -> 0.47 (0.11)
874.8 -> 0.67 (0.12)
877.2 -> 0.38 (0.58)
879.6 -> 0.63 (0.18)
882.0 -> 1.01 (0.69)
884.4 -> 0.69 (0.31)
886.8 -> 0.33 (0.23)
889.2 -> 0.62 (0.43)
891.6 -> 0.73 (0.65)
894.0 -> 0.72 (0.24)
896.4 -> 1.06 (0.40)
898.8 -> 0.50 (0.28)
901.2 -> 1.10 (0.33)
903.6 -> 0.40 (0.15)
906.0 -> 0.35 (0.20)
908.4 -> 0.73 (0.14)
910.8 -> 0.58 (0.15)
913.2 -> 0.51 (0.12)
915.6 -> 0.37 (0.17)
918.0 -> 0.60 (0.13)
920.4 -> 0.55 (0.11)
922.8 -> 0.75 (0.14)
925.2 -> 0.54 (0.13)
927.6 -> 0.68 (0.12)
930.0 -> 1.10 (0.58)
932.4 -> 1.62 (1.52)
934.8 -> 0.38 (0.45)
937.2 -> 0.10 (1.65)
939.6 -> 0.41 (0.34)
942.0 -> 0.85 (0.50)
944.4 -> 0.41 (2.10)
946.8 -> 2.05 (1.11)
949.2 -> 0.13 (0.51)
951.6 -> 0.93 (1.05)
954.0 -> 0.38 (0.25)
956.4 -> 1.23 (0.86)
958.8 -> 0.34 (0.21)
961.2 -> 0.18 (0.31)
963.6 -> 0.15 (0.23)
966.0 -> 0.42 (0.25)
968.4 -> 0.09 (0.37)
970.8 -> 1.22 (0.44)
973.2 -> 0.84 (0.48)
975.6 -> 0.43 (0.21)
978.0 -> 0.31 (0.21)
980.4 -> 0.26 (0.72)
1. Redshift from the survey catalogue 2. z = 1.237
